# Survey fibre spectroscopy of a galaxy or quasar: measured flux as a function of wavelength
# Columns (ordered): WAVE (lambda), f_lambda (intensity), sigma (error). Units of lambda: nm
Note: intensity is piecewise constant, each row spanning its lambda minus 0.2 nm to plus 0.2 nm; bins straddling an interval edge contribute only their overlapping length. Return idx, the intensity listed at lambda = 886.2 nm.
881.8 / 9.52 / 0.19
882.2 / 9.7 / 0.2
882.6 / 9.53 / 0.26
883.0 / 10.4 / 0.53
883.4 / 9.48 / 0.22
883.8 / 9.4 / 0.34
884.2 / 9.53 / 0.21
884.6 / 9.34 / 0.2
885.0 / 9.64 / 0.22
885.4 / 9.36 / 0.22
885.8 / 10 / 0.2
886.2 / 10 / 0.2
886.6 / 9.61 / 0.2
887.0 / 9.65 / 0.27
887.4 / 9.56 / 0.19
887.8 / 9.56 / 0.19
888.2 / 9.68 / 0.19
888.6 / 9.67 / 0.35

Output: 10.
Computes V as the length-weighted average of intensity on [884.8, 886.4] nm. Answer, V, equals 9.75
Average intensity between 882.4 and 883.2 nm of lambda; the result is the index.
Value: 9.96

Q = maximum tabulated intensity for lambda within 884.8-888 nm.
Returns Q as 10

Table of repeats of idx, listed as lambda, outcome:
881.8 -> 9.52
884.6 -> 9.34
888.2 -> 9.68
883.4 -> 9.48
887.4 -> 9.56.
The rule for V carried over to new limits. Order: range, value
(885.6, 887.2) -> 9.81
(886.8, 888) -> 9.59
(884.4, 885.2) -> 9.49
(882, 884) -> 9.7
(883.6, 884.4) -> 9.46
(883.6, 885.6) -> 9.45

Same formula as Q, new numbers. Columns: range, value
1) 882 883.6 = 10.4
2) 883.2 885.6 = 9.64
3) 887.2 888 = 9.56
